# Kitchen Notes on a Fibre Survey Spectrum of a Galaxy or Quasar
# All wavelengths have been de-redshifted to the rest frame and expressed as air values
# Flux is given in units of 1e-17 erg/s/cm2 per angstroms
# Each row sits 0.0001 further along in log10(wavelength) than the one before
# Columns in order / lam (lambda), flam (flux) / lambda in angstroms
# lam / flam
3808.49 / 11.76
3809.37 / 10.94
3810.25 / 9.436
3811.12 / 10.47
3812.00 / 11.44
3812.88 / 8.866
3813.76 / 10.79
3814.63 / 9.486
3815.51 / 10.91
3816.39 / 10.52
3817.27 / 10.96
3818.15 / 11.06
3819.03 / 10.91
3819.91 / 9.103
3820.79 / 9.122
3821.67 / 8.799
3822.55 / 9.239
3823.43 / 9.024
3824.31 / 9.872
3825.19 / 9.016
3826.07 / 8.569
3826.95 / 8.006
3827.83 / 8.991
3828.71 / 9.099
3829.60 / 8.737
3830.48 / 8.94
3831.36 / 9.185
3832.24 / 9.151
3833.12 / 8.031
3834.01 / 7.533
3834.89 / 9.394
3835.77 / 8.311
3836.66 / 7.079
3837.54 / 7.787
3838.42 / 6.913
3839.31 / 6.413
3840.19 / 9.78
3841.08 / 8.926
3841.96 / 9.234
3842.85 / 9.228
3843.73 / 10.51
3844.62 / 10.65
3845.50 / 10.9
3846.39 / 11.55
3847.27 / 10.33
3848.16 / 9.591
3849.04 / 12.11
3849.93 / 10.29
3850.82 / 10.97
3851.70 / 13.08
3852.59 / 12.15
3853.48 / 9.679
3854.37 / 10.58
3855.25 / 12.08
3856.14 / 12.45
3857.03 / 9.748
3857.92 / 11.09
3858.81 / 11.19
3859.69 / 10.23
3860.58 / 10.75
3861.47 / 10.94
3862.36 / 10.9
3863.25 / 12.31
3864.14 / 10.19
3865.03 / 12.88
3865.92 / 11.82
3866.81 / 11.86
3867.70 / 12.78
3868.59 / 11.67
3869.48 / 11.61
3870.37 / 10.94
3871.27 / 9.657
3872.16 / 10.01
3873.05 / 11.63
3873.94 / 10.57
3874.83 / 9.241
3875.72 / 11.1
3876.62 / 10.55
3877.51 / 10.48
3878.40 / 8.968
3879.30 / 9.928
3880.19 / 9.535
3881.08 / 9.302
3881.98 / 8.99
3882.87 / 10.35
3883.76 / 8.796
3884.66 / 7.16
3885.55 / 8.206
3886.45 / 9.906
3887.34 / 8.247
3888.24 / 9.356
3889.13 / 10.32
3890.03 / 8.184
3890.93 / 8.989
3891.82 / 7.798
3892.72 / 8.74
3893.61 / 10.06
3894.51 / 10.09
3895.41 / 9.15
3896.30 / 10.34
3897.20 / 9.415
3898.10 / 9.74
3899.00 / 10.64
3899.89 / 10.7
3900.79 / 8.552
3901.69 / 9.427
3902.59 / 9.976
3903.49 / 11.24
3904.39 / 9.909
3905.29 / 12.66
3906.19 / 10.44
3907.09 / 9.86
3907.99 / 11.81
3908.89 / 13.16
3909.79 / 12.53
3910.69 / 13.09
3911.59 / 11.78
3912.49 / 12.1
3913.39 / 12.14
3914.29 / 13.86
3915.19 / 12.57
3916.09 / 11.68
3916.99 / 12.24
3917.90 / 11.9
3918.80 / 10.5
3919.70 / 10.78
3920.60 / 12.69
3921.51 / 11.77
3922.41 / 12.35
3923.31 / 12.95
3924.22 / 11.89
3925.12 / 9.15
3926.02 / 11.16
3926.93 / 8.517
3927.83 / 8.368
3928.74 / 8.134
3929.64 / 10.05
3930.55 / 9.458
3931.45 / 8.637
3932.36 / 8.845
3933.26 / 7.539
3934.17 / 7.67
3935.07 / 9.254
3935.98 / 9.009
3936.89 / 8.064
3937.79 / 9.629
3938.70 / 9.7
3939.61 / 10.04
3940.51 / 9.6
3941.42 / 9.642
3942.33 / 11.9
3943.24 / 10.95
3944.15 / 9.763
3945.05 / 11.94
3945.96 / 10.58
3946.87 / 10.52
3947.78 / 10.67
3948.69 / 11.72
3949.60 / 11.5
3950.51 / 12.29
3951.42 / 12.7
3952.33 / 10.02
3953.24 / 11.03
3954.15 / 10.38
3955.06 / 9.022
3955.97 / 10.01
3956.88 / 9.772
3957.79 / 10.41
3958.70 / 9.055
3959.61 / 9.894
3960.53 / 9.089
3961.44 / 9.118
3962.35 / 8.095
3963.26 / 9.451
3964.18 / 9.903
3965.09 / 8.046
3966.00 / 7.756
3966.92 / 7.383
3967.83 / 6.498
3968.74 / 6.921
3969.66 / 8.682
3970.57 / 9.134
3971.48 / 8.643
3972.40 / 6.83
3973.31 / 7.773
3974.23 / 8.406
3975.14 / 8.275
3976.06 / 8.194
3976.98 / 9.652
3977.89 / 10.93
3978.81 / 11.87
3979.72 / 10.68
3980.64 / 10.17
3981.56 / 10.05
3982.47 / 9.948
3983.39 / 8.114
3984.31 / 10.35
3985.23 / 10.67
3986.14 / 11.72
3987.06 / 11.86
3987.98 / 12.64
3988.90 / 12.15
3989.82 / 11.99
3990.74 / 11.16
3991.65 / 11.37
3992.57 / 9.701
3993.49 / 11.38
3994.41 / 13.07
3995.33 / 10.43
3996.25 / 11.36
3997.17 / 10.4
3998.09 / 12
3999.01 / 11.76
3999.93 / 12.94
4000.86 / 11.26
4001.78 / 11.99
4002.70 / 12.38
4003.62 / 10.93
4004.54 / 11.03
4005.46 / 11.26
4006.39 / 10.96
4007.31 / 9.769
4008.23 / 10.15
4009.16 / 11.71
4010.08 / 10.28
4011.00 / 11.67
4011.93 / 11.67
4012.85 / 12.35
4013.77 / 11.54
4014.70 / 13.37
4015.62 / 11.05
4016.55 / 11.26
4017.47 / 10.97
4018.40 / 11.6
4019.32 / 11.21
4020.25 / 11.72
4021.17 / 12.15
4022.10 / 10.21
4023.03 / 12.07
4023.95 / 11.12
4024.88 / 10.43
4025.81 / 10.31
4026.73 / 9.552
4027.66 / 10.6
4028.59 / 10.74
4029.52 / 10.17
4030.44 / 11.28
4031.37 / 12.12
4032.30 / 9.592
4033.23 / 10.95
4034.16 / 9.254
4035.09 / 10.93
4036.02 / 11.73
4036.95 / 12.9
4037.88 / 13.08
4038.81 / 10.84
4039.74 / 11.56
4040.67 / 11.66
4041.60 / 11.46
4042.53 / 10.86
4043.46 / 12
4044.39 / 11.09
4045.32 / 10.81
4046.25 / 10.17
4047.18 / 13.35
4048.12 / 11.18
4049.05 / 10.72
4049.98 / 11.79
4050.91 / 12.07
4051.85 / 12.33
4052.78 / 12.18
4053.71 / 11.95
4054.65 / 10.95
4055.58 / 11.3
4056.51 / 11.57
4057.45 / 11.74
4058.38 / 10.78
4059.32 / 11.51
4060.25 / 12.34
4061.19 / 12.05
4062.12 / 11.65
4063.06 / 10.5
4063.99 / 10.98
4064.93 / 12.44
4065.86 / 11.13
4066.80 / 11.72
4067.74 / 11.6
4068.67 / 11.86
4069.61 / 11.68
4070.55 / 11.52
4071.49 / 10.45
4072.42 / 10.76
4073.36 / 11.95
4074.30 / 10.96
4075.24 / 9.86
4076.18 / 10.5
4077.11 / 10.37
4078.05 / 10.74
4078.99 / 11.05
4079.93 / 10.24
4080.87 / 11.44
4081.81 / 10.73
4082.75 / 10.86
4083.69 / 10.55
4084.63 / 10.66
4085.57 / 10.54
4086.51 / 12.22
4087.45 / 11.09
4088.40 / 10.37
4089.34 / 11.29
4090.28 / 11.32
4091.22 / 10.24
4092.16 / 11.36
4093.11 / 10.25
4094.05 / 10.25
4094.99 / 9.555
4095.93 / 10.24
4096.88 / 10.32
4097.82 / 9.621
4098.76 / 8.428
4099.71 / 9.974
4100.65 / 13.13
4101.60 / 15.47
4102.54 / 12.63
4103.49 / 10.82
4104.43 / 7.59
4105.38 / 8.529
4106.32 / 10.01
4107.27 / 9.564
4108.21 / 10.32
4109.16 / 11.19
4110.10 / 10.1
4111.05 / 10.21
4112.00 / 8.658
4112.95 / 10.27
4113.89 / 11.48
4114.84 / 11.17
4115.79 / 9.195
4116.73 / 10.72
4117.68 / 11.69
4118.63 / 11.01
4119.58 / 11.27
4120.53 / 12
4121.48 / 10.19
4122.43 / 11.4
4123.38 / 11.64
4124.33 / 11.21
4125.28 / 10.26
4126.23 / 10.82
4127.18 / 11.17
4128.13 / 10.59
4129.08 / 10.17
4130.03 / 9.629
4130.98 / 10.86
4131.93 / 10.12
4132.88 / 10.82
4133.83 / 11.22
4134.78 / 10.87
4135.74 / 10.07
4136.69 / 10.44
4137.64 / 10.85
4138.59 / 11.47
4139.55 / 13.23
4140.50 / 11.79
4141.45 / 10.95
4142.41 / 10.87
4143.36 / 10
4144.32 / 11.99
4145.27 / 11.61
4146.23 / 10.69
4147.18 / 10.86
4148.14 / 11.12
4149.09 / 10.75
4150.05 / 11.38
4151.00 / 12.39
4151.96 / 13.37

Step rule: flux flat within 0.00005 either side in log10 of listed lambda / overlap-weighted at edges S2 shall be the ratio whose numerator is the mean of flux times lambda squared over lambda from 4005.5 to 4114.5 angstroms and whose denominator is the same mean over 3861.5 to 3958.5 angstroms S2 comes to 1.14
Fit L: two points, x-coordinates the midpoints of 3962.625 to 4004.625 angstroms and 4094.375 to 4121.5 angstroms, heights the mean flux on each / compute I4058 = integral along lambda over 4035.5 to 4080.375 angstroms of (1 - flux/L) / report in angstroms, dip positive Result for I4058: -4.5 angstroms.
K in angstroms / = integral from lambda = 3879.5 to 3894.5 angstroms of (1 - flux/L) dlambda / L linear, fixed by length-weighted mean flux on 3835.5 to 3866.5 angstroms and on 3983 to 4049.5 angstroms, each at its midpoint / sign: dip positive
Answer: 2.17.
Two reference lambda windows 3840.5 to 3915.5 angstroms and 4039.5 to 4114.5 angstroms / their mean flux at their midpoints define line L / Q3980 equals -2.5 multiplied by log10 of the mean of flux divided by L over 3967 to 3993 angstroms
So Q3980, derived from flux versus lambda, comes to 0.107 mag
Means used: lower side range 10.5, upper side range 11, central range 9.77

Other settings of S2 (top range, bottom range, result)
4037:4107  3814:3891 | 1.25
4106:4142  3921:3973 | 1.22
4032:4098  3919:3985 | 1.22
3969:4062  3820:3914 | 1.18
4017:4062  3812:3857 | 1.29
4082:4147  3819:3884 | 1.22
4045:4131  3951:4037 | 1.09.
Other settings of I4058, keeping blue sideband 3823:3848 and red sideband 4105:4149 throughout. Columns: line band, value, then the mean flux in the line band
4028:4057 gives -3.21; 11.4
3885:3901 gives -0.04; 9.36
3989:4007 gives -2.66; 11.4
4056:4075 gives -1.94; 11.4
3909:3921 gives -3.44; 12.2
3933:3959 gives -1.41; 10.2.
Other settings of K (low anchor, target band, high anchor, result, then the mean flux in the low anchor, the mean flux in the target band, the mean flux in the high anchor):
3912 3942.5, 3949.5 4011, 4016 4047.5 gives 3.23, 10.4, 10.2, 11.2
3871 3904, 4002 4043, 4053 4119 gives -2.85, 9.6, 11.2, 10.9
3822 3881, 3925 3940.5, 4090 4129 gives 1.86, 10.1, 9.03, 10.6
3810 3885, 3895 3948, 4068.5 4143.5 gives -1.60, 10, 10.6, 10.8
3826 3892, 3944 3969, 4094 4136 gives 0.98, 9.94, 9.79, 10.6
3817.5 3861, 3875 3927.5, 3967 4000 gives -2.99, 9.71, 10.5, 10.2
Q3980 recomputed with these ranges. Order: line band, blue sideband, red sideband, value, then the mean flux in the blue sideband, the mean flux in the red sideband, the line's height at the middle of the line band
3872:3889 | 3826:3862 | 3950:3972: 0.00 mag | 9.78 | 9.3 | 9.63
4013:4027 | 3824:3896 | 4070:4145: -0.08 mag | 9.9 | 10.8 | 10.5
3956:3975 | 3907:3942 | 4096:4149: 0.24 mag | 10.6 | 10.8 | 10.7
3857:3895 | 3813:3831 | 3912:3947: -0.02 mag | 9.54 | 10.4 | 10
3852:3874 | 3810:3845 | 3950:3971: -0.21 mag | 9.23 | 9.34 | 9.26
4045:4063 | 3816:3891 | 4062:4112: -0.09 mag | 9.94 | 10.8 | 10.7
